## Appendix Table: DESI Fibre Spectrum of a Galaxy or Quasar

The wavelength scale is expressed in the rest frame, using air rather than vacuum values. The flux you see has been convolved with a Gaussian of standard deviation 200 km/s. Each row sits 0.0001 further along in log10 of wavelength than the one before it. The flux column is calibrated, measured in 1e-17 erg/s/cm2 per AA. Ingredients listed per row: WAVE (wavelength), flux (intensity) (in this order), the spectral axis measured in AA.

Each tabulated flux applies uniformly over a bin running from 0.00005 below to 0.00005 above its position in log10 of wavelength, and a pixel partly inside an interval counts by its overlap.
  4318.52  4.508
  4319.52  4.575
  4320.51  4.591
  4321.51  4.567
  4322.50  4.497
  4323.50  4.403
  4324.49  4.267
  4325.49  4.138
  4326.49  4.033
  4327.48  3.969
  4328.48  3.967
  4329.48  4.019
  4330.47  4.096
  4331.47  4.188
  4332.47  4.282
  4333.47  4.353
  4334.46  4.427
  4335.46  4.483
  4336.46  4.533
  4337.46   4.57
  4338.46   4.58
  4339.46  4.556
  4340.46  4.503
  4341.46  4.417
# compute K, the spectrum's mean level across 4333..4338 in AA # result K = 4.48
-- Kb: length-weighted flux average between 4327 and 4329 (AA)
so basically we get 3.96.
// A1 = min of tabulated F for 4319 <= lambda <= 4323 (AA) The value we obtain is 4.497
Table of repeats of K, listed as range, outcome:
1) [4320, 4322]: 4.58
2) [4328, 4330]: 4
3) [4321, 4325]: 4.43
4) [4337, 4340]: 4.56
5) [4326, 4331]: 4.02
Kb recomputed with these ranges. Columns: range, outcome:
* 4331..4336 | 4.35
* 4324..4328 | 4.1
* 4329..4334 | 4.2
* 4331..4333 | 4.23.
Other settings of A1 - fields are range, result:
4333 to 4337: 4.353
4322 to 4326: 4.138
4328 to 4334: 3.967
